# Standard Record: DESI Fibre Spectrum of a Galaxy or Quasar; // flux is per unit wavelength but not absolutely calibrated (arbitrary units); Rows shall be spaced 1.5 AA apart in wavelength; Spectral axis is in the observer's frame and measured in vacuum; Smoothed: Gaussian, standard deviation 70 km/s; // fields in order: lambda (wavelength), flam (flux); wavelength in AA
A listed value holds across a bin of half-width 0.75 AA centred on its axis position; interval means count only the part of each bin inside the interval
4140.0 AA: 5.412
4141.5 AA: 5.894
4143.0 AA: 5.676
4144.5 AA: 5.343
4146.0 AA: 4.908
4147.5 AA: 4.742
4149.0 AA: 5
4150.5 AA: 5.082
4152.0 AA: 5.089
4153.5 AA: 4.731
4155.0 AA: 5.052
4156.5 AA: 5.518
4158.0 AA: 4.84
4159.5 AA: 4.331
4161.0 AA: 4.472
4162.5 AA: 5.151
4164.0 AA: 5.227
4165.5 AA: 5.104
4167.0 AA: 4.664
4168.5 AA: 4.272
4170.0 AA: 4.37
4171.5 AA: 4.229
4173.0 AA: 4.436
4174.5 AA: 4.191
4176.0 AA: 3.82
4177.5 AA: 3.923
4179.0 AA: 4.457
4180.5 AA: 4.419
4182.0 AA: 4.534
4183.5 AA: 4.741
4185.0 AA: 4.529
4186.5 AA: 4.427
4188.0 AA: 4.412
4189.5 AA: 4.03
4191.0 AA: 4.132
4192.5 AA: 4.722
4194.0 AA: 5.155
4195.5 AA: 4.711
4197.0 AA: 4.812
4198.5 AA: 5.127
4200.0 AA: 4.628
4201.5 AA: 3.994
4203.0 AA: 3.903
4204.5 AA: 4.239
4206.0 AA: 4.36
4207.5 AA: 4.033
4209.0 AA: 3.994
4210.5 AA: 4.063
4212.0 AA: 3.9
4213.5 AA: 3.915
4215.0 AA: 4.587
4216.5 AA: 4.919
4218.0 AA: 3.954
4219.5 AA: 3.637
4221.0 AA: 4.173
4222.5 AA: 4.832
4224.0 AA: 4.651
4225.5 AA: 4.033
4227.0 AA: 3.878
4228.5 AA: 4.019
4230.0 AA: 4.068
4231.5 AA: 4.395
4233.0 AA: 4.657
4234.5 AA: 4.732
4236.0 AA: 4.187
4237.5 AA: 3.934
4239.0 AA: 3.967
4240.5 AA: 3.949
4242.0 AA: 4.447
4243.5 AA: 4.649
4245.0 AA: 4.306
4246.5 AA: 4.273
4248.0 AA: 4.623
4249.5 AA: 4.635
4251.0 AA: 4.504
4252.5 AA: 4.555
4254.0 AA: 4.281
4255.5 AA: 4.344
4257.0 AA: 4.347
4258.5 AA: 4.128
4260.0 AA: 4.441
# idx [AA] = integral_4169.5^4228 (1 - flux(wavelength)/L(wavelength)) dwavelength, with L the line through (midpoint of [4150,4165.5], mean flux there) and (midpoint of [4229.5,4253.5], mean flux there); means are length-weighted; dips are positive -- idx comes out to 4.2 AA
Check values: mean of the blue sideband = 4.95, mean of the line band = 4.33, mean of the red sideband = 4.37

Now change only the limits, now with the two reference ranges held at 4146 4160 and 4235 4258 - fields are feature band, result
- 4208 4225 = 1.1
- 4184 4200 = 0.3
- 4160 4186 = 1.7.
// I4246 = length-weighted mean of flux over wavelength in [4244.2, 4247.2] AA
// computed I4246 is 4.3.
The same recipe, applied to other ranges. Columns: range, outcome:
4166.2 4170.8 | 4.44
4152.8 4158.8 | 5.03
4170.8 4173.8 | 4.33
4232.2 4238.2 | 4.38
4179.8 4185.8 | 4.56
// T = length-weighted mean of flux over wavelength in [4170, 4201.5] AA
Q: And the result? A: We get 4.46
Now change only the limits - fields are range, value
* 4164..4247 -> 4.34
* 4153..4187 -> 4.58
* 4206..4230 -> 4.18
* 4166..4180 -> 4.28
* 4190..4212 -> 4.4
